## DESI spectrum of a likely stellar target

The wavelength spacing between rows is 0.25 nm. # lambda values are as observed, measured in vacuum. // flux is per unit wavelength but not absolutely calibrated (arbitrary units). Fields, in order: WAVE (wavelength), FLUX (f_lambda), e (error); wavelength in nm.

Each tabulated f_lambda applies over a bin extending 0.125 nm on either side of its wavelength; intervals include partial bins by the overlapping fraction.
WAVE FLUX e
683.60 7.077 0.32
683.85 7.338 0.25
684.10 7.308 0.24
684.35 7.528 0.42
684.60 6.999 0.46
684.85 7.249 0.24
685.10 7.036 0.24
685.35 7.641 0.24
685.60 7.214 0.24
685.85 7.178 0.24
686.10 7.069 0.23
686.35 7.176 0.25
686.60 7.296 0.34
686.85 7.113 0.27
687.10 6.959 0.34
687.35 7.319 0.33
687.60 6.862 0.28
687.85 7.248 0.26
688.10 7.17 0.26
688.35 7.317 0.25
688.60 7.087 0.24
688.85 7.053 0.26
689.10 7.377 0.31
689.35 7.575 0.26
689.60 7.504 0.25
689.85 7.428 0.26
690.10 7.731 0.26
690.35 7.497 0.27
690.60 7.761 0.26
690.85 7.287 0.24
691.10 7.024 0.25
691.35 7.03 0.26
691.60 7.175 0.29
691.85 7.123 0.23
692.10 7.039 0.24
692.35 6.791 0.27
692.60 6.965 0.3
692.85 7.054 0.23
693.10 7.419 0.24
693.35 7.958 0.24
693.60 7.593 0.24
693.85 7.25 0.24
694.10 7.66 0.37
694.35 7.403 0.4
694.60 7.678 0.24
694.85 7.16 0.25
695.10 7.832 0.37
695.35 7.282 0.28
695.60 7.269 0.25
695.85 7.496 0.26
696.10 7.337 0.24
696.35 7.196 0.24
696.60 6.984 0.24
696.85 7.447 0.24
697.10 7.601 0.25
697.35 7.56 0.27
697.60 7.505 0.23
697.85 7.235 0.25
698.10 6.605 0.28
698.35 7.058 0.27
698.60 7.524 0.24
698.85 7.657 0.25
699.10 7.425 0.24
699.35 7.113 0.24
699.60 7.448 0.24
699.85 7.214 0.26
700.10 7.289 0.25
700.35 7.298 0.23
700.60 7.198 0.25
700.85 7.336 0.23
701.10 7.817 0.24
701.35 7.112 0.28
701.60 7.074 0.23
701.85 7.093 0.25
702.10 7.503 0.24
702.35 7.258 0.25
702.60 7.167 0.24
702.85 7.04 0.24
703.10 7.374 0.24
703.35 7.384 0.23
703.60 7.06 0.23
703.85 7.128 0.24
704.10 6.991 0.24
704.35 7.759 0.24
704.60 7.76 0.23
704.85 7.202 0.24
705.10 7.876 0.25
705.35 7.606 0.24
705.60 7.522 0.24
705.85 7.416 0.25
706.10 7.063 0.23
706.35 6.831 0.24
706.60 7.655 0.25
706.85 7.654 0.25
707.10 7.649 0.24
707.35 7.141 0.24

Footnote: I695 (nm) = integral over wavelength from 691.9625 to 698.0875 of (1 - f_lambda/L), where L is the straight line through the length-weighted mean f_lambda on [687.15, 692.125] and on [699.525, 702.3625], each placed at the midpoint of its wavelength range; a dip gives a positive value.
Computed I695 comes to -0.048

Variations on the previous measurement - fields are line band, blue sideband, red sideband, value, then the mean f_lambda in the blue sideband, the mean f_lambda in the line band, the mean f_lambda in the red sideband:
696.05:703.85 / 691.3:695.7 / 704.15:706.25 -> 0.14 nm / 7.32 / 7.28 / 7.5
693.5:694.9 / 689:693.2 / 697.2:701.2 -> -0.03 nm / 7.28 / 7.47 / 7.33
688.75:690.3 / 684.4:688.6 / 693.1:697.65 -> -0.04 nm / 7.18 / 7.45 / 7.45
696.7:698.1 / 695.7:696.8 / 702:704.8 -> -0.02 nm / 7.27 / 7.38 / 7.31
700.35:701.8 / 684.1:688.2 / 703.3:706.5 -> 0.01 nm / 7.19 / 7.3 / 7.36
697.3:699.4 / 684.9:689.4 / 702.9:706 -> 0.01 nm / 7.2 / 7.3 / 7.41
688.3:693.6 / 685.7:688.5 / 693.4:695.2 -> 0.04 nm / 7.16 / 7.3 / 7.53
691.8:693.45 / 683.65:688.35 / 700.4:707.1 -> 0.02 nm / 7.21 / 7.18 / 7.35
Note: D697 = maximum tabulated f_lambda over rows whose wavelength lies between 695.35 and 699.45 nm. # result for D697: 7.657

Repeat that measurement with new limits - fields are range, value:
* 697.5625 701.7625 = 7.817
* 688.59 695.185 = 7.958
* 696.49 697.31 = 7.601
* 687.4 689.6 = 7.575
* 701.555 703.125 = 7.503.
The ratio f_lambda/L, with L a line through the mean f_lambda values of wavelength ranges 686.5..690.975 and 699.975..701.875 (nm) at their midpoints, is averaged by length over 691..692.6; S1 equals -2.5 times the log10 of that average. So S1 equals 0.042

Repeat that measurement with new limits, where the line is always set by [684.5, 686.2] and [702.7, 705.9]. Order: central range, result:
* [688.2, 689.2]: 0.00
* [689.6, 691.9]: -0.01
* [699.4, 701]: 0.01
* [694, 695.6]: -0.03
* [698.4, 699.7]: -0.01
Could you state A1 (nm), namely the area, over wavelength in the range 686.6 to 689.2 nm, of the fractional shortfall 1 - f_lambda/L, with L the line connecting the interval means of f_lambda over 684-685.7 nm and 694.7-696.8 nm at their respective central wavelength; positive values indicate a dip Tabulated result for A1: 0.05 nm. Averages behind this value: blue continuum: 7.28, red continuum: 7.33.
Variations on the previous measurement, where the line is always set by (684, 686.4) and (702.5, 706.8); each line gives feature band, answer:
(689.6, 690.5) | -0.04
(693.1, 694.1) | -0.04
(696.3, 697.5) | -0.01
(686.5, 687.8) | 0.02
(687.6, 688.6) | 0.01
